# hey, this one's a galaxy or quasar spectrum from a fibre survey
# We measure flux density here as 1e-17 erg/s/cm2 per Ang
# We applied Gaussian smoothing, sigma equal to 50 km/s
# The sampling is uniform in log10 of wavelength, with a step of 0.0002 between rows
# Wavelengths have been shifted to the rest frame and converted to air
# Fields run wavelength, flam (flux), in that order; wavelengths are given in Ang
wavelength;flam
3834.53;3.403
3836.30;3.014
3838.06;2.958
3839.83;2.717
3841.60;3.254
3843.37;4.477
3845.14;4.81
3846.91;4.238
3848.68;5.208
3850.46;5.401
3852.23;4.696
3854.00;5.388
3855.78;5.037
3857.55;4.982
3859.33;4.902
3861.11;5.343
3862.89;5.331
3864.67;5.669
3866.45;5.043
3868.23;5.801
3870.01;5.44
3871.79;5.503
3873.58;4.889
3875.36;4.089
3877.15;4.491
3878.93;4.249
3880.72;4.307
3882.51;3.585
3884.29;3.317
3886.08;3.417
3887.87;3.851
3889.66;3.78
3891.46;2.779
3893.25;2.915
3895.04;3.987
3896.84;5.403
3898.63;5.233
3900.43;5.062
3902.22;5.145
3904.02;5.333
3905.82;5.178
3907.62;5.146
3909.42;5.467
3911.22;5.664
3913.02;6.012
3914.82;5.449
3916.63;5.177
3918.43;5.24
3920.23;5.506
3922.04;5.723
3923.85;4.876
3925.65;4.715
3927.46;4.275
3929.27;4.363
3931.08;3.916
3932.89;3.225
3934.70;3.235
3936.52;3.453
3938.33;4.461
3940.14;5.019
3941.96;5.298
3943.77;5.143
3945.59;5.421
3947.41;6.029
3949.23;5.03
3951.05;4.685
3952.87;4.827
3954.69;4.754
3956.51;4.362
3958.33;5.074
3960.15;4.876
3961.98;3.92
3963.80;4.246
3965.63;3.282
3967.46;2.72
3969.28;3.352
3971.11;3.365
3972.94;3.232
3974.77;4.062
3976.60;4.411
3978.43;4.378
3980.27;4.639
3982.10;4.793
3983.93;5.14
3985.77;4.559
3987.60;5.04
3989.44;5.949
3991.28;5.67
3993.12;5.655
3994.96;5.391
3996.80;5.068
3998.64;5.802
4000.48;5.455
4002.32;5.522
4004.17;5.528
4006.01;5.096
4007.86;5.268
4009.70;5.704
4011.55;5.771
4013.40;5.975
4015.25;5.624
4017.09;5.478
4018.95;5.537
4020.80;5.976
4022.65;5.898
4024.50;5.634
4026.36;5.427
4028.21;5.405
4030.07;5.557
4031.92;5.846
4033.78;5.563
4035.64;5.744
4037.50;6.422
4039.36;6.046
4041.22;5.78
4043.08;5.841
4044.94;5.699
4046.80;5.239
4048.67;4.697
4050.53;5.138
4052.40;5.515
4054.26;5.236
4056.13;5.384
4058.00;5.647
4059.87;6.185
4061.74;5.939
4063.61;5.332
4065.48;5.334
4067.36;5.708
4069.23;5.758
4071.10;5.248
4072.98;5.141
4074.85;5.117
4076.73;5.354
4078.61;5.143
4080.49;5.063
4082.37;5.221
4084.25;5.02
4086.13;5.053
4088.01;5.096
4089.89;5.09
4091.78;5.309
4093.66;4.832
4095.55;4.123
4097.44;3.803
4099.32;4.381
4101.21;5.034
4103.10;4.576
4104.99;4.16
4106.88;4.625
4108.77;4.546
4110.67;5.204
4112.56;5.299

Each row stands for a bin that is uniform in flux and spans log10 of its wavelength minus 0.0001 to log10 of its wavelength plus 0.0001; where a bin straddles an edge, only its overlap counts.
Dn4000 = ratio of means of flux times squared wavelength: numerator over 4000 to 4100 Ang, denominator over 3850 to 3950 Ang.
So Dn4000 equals 1.22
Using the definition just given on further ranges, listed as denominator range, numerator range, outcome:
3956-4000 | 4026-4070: 1.27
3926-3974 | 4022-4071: 1.37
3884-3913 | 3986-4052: 1.30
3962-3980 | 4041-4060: 1.52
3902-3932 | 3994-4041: 1.16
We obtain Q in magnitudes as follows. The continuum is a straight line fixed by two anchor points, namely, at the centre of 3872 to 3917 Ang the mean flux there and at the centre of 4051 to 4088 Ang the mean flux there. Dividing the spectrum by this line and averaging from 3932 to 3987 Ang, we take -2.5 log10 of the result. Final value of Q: 0.116 mag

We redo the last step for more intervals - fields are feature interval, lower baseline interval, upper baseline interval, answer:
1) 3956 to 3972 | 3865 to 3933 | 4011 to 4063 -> 0.30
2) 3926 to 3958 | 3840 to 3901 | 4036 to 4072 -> 0.09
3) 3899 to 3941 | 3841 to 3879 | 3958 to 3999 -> -0.03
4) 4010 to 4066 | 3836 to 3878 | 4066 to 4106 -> -0.15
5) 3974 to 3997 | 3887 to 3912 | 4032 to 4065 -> 0.05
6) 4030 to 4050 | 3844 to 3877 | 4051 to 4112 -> -0.12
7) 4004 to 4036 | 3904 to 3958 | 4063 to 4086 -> -0.10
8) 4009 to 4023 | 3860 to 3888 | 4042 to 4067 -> -0.08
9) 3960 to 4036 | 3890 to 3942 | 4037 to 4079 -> 0.03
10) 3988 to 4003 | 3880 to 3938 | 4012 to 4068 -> -0.06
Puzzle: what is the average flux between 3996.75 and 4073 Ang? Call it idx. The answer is 5.59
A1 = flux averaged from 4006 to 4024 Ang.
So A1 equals 5.66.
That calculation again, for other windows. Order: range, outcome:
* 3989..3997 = 5.56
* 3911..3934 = 4.9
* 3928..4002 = 4.59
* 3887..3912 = 4.64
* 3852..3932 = 4.79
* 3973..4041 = 5.4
